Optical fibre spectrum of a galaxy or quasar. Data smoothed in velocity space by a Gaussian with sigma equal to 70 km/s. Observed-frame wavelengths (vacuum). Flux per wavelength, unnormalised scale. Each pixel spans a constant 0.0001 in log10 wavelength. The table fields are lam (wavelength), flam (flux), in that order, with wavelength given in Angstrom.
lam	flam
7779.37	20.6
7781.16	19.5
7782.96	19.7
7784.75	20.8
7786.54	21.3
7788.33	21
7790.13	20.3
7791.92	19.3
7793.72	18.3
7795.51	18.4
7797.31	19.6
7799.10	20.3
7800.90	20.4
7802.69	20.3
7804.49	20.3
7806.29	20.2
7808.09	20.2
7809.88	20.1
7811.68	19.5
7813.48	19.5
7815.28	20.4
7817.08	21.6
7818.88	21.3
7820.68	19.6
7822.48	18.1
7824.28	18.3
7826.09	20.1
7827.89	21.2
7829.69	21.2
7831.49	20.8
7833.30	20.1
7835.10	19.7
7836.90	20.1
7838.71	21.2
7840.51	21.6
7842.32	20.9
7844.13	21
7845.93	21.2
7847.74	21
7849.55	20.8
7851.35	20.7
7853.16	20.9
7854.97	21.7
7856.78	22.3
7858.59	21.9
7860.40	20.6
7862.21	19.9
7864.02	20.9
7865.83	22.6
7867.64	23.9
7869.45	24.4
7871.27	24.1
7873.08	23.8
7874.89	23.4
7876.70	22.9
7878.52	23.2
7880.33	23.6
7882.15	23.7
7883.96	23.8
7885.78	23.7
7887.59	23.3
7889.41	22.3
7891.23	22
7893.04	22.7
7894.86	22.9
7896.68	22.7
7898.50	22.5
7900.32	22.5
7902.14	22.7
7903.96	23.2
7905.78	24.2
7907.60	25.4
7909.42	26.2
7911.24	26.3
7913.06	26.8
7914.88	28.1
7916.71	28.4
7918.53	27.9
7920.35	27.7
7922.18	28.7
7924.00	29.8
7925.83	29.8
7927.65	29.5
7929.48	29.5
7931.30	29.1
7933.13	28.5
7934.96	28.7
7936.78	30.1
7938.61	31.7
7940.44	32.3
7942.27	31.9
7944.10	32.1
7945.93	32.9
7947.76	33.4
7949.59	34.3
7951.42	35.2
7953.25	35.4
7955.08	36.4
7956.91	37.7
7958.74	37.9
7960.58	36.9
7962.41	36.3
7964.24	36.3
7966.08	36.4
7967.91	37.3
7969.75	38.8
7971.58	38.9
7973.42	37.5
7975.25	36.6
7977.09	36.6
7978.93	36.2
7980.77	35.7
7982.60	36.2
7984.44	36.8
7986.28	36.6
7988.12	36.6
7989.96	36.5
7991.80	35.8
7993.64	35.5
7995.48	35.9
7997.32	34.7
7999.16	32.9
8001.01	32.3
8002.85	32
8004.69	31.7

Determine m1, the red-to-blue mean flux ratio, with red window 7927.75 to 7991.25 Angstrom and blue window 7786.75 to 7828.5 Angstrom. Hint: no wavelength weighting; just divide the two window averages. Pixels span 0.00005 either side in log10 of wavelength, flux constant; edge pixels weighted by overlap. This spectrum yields 1.74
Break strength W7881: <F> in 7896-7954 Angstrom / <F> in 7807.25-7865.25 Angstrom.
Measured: 1.39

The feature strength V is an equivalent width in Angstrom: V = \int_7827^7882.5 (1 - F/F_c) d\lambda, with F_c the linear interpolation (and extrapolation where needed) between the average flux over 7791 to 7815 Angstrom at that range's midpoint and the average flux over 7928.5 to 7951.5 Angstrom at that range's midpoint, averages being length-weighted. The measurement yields 5.4 Angstrom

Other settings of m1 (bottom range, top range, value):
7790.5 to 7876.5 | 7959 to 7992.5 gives 1.77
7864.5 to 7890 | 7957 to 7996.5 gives 1.57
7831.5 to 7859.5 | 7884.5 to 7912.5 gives 1.12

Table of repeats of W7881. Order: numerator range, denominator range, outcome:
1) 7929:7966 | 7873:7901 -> 1.45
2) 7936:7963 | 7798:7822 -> 1.69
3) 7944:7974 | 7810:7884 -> 1.69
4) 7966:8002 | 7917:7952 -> 1.18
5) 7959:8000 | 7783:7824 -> 1.82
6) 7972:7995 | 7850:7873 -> 1.65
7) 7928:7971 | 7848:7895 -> 1.50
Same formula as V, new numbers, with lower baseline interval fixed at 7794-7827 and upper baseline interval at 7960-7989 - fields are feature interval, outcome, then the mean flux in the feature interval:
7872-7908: 6.24 Angstrom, 23.2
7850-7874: 2.96 Angstrom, 22.1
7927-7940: 1.17 Angstrom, 29.7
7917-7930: 1.09 Angstrom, 28.9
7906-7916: 1.27 Angstrom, 26.4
